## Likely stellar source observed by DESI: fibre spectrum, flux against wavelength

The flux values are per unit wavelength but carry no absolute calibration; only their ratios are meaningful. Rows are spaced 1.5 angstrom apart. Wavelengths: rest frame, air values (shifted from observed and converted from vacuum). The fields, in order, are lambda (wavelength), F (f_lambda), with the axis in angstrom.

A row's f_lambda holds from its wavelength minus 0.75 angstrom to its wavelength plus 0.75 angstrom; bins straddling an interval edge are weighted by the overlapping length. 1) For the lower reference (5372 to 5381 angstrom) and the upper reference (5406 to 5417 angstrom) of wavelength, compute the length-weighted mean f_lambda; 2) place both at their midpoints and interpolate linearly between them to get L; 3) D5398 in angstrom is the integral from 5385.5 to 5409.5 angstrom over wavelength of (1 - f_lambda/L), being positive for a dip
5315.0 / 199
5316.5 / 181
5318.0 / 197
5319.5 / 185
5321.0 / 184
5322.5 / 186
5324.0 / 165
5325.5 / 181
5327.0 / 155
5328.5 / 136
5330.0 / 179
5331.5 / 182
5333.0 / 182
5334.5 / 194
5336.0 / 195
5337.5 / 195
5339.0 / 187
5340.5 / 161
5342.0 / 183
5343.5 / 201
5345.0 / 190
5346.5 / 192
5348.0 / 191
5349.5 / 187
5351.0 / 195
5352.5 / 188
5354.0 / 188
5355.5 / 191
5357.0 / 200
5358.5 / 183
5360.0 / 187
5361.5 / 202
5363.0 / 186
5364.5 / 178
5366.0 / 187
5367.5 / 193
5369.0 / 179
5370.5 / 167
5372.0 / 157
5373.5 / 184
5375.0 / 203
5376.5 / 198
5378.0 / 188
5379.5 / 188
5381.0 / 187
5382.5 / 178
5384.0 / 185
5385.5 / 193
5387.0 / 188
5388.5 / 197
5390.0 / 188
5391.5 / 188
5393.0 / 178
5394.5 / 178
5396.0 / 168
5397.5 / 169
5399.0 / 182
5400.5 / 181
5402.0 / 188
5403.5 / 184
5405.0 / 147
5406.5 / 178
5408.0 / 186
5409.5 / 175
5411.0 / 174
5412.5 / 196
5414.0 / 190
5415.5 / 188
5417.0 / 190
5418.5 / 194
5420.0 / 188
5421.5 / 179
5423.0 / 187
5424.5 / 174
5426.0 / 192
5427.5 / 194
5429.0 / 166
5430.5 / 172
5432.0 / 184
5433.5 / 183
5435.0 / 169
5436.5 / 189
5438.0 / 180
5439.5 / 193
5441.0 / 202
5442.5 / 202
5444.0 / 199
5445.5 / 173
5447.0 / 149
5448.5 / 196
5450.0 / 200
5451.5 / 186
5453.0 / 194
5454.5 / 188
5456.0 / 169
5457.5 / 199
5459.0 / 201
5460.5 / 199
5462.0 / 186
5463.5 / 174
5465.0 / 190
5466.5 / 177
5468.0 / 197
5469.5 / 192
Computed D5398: 0.8 angstrom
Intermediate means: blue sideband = 189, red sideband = 184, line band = 180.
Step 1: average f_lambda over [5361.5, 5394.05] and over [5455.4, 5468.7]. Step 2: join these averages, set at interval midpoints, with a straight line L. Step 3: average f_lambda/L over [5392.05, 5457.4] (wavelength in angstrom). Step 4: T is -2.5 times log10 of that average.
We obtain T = 0.02 mag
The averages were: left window 186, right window 188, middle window 183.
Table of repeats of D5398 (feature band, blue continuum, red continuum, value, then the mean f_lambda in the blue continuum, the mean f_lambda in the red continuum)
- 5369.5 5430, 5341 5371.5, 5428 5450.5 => 0.95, 188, 184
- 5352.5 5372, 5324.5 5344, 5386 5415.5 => -0.64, 179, 181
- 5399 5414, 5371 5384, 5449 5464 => 0.59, 185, 190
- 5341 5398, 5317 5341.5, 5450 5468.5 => -1.36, 179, 189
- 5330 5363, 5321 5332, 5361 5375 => -2.46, 170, 182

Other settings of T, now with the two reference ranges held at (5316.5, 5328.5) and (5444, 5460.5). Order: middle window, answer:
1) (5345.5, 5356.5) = -0.07 mag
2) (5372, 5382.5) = -0.04 mag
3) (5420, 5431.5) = 0.02 mag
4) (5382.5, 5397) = -0.01 mag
